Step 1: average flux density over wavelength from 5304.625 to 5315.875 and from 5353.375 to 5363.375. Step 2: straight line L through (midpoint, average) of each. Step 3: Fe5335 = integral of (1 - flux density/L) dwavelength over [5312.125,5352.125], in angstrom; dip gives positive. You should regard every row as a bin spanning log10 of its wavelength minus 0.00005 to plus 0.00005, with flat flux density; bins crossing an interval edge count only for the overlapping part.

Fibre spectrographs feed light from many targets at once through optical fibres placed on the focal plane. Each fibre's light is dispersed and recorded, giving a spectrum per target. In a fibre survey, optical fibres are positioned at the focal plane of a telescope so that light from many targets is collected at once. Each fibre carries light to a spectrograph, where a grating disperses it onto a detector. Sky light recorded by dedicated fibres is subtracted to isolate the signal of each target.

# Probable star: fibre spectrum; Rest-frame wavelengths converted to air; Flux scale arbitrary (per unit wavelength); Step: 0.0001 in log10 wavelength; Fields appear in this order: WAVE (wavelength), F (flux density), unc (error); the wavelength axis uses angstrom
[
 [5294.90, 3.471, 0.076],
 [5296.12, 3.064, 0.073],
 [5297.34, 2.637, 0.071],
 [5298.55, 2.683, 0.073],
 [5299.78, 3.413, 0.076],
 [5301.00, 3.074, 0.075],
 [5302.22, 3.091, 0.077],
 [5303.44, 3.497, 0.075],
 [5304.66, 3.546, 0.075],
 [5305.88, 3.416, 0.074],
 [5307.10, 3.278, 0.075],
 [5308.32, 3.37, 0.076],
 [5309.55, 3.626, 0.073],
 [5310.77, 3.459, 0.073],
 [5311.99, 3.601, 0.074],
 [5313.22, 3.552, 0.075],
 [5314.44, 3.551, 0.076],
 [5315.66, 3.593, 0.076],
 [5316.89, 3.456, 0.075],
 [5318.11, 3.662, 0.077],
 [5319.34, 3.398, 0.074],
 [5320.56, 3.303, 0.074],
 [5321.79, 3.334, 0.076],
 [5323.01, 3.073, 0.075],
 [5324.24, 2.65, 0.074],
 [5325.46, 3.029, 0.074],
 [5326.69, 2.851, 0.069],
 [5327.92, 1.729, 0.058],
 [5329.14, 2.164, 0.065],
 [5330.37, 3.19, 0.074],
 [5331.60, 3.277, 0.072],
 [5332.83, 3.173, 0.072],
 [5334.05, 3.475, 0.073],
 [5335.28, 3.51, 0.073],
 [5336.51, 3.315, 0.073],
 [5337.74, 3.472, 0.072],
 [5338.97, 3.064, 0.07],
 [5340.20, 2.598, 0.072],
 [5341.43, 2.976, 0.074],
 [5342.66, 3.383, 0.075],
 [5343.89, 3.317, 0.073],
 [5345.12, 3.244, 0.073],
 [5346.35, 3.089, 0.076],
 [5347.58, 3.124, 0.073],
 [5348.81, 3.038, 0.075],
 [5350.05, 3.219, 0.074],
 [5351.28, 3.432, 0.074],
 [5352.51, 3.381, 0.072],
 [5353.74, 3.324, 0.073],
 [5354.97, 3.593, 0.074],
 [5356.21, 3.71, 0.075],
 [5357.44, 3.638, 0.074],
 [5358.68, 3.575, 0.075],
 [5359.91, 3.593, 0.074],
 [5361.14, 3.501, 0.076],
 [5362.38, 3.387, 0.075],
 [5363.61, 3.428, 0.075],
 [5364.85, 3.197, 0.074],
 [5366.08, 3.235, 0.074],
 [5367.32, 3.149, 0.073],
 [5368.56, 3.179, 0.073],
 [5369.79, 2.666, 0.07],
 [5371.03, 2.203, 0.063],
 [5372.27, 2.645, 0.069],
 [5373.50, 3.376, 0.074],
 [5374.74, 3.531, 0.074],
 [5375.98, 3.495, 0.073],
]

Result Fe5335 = 3.9 angstrom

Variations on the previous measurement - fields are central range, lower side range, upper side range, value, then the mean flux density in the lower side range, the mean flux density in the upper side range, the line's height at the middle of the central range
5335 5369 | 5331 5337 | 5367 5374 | -2.3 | 3.35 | 2.85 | 3.1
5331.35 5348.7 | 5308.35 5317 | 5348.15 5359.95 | 1.3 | 3.54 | 3.44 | 3.47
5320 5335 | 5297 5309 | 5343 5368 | 1.5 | 3.22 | 3.36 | 3.28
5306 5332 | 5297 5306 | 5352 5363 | 0.6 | 3.17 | 3.52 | 3.28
